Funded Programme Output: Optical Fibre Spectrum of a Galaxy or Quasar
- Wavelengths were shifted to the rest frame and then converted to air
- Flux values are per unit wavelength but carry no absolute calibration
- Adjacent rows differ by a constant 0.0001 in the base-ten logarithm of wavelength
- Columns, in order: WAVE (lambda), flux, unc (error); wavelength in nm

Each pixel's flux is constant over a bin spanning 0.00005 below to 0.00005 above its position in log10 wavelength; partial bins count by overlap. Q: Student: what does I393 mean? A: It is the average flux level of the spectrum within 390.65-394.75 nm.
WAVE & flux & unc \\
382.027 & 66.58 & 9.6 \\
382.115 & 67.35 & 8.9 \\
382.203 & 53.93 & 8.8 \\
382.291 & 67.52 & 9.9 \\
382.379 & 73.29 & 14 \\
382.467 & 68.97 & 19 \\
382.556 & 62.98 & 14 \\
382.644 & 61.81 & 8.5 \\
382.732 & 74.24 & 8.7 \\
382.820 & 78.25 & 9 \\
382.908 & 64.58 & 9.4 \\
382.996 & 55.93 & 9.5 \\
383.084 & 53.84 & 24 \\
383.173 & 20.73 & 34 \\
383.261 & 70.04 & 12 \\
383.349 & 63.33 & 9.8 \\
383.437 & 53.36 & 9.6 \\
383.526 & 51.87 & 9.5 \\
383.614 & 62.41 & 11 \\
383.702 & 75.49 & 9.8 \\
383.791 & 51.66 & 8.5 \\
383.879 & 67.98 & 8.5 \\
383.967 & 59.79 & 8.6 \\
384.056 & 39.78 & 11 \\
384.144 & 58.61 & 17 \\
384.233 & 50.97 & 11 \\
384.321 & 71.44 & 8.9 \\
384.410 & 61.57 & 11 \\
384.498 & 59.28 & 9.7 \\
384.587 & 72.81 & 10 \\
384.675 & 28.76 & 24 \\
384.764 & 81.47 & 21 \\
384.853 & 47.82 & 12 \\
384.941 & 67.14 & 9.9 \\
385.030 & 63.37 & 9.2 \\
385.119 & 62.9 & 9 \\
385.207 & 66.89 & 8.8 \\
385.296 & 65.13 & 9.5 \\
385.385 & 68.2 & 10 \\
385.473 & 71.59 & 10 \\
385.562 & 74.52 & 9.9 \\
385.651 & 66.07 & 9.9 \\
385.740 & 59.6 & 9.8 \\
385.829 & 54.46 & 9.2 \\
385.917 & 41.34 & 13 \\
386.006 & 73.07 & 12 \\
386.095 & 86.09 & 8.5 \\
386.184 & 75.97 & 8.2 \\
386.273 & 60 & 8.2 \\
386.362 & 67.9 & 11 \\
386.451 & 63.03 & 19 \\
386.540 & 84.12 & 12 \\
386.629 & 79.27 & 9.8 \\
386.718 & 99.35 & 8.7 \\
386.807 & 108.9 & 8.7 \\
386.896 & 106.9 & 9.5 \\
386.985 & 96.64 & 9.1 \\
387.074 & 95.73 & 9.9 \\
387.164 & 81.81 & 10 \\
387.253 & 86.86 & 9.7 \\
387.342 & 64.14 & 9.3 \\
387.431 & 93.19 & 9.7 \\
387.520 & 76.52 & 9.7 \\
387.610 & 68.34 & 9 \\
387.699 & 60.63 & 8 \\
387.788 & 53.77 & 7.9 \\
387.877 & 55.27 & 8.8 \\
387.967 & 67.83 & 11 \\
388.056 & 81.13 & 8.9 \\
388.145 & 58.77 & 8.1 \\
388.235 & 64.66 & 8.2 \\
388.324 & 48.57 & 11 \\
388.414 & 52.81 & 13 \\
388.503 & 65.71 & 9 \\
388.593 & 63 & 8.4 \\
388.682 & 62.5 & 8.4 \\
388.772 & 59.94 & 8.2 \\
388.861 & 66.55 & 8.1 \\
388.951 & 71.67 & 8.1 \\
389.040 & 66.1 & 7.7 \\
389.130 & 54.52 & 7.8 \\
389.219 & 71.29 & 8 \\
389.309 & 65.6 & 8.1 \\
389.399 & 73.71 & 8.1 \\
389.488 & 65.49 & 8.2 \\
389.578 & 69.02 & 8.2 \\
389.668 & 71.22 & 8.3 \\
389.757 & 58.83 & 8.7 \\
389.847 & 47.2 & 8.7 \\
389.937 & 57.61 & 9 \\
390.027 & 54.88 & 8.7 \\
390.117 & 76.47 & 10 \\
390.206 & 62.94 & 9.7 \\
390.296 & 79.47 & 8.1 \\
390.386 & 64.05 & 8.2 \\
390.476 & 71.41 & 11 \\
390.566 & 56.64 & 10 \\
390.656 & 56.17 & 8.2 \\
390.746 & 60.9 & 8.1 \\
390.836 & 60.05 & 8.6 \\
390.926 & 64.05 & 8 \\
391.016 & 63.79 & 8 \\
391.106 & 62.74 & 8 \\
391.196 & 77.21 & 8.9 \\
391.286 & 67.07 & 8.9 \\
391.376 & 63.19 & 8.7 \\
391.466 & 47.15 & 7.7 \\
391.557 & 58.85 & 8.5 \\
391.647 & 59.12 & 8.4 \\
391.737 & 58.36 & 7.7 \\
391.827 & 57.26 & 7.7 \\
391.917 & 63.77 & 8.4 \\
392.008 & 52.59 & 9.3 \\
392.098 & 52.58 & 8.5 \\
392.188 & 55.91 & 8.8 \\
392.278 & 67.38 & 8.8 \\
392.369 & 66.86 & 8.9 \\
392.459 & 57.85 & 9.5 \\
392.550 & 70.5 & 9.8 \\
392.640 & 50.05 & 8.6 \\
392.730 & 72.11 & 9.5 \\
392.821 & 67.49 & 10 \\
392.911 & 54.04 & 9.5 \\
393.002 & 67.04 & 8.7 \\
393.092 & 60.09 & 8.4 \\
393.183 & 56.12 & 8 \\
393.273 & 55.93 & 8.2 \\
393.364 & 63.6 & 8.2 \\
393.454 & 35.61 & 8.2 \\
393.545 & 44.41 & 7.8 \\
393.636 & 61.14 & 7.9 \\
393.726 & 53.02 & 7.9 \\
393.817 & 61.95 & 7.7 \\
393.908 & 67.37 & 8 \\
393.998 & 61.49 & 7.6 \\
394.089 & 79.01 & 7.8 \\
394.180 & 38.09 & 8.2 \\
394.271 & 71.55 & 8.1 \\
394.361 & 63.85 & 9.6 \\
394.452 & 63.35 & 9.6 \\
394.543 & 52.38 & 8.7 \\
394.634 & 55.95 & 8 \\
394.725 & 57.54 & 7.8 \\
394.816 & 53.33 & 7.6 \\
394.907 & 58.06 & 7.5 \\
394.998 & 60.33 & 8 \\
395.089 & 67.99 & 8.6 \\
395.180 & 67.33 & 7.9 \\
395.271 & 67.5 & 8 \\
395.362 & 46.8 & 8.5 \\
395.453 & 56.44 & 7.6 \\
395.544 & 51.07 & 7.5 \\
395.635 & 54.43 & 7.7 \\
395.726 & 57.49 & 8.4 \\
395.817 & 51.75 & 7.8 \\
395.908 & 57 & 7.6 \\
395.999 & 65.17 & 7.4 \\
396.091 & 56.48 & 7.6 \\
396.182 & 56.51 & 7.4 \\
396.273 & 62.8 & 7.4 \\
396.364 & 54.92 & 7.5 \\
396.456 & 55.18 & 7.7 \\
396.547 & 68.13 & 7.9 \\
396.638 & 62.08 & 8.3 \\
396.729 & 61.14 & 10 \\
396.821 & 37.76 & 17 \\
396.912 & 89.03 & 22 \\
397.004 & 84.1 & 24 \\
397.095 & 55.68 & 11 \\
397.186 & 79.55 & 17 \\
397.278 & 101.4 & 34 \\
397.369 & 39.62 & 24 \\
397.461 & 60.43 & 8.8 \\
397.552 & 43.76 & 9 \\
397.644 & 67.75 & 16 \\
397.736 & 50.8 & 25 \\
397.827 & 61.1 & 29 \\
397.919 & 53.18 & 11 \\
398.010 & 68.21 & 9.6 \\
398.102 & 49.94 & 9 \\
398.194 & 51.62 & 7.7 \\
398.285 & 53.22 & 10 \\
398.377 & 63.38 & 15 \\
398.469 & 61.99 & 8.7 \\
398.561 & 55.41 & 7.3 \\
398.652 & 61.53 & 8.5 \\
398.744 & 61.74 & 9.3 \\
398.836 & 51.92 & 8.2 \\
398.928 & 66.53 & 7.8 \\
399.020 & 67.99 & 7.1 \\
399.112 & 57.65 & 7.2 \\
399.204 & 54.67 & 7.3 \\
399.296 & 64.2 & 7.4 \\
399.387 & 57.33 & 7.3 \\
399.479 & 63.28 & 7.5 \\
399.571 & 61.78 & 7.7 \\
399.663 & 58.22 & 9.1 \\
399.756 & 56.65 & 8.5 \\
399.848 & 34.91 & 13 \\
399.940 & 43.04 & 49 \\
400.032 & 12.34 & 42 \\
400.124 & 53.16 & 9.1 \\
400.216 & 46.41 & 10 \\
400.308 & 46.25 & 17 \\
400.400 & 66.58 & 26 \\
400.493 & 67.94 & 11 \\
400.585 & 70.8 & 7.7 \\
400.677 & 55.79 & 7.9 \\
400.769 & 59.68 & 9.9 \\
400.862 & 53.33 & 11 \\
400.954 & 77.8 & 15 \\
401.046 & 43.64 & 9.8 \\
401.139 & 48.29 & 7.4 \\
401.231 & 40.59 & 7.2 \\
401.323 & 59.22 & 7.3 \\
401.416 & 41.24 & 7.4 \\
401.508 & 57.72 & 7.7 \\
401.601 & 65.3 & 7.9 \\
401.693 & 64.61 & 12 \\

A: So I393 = 60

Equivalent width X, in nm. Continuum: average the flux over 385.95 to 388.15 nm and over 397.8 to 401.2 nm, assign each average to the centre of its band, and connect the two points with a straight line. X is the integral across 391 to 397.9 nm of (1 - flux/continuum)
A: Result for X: 0.49 nm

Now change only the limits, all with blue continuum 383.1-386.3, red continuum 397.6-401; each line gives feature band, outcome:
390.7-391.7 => -0.048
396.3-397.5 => -0.159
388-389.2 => -0.058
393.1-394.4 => 0.010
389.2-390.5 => -0.131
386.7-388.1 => -0.469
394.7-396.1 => 0.000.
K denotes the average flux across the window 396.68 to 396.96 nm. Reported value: 62.7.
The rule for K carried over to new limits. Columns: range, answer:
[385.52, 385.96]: 59.2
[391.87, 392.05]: 58.1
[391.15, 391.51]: 63.8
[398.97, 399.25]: 60.1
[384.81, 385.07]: 59.5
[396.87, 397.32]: 81.7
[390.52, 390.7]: 56.4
